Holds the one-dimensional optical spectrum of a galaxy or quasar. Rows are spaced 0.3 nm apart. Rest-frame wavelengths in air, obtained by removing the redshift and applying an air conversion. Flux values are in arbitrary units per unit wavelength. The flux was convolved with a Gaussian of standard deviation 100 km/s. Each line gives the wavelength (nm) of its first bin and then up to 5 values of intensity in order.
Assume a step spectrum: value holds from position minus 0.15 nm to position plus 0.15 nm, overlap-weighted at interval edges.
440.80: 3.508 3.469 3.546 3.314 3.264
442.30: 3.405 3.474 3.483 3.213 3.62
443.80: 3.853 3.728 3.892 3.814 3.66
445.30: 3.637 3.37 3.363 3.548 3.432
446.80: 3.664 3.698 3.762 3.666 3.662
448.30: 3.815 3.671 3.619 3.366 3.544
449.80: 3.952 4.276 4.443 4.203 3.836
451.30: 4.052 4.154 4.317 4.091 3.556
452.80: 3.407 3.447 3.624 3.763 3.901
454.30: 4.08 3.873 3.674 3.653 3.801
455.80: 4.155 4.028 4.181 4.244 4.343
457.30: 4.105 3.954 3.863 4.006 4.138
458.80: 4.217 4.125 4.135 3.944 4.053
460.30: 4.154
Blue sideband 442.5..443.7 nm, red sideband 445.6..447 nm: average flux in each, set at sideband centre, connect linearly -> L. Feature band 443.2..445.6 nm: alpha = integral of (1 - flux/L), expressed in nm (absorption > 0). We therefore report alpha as -0.15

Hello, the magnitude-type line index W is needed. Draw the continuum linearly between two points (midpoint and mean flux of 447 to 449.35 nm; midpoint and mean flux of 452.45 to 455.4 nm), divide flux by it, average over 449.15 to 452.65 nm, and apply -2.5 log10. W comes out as -0.09 mag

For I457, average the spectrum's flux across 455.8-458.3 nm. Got 4.1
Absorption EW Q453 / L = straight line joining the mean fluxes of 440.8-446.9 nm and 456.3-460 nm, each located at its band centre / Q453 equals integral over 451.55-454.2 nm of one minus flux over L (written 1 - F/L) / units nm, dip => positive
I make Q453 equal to 0.063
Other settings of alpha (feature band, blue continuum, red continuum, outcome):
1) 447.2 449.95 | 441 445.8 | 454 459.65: 0.042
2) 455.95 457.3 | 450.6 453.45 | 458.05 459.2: -0.048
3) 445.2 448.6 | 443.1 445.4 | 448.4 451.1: 0.159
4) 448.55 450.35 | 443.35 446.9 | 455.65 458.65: 0.010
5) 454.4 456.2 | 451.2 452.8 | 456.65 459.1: 0.081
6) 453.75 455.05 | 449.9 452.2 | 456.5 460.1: 0.083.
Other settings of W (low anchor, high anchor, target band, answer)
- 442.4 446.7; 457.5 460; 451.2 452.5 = -0.07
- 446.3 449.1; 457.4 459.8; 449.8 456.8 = -0.02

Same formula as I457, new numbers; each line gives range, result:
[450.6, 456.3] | 3.87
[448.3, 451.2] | 3.88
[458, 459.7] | 4.1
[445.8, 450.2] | 3.67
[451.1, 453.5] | 3.84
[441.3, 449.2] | 3.58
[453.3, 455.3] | 3.8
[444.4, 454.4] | 3.77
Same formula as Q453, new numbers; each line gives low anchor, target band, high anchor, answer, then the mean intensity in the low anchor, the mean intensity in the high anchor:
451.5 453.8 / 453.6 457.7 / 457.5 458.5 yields -0.10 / 3.79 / 3.97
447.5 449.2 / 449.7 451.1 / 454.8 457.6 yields -0.15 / 3.66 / 4.02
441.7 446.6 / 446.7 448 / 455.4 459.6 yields -0.01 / 3.54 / 4.09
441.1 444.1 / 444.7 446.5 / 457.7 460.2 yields 0.03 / 3.48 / 4.06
